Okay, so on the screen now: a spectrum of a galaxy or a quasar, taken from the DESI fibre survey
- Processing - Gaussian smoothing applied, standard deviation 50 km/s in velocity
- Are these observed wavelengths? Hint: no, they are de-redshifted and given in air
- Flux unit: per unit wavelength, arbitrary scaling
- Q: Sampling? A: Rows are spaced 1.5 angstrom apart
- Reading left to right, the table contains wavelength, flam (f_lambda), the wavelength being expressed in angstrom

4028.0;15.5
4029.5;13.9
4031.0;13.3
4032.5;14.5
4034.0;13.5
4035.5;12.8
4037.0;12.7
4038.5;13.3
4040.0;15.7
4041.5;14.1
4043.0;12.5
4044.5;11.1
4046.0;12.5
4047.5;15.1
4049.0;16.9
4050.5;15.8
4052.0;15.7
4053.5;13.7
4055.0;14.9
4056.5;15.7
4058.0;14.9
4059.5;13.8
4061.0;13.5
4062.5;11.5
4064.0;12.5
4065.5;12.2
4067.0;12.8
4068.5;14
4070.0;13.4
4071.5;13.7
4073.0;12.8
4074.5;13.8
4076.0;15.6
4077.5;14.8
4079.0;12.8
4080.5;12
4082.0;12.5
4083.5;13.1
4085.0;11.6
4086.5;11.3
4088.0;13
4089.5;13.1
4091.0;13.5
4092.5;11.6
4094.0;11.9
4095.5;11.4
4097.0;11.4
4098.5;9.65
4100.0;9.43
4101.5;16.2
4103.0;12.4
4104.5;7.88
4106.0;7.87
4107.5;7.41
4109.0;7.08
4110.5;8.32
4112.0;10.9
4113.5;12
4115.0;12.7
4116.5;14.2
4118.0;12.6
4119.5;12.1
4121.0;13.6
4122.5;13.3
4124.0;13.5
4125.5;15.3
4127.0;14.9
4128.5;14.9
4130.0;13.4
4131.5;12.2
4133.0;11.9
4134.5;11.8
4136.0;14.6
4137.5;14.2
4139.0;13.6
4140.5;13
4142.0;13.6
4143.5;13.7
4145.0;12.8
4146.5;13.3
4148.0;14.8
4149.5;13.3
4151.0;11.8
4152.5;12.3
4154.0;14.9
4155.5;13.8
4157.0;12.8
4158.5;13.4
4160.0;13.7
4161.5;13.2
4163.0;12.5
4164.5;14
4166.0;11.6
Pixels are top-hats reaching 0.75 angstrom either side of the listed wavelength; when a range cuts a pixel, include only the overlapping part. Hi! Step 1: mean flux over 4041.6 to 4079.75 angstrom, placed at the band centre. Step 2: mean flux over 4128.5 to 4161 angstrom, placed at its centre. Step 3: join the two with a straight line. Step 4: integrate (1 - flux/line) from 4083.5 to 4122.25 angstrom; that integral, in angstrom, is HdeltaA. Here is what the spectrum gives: 6.3 angstrom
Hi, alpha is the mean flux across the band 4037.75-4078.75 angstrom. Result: 13.9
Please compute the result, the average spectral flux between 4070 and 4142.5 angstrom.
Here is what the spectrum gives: 12.4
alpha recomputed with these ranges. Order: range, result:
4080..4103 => 12.1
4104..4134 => 11.8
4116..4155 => 13.4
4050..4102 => 13.1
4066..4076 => 13.6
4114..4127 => 13.5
